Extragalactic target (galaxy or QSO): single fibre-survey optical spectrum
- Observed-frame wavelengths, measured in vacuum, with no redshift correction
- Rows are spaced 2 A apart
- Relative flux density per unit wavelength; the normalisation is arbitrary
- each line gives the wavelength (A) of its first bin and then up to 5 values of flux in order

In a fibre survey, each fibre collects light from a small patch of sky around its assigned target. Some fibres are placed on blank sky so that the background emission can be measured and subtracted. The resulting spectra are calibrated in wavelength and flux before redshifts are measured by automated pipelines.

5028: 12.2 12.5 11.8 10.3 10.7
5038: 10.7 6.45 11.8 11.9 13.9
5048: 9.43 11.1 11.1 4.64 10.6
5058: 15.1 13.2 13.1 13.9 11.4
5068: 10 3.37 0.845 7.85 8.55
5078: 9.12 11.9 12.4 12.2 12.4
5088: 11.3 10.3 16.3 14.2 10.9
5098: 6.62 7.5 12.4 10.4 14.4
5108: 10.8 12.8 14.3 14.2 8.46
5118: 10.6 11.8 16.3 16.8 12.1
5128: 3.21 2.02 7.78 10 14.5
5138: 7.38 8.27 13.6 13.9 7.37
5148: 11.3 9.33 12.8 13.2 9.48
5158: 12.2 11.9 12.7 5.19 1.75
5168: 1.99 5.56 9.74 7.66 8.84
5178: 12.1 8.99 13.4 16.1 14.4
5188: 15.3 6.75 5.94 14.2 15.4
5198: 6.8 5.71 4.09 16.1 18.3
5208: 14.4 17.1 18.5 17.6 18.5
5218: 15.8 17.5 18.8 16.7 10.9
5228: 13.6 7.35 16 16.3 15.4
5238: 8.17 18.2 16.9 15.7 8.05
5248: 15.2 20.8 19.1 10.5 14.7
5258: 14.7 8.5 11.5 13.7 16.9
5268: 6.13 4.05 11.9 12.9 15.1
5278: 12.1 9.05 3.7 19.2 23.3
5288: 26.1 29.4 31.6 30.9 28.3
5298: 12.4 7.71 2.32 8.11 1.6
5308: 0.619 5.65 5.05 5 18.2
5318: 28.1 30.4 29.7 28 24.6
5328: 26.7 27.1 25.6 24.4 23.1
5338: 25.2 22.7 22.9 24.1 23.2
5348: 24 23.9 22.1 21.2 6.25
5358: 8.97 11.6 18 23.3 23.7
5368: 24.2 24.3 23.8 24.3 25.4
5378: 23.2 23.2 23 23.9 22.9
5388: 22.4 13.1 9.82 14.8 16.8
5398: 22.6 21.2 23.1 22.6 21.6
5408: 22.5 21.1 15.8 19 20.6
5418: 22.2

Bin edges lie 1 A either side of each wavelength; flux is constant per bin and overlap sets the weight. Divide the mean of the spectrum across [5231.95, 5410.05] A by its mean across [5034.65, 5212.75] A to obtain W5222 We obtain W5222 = 1.69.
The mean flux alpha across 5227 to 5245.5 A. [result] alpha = 14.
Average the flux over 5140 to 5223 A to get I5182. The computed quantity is 11.7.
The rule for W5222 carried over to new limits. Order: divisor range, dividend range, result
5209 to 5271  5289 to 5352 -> 1.40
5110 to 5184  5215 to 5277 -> 1.37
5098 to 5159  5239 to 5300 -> 1.46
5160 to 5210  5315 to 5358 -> 2.30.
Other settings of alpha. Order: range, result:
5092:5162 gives 11.1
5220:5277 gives 13.6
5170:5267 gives 13.4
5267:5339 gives 17.3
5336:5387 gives 21.6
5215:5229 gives 16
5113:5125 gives 13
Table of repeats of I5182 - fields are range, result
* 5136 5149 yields 10.6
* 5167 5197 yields 10.4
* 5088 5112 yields 11.6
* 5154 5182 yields 8.67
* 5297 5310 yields 5.47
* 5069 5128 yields 10.9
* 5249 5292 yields 14.8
